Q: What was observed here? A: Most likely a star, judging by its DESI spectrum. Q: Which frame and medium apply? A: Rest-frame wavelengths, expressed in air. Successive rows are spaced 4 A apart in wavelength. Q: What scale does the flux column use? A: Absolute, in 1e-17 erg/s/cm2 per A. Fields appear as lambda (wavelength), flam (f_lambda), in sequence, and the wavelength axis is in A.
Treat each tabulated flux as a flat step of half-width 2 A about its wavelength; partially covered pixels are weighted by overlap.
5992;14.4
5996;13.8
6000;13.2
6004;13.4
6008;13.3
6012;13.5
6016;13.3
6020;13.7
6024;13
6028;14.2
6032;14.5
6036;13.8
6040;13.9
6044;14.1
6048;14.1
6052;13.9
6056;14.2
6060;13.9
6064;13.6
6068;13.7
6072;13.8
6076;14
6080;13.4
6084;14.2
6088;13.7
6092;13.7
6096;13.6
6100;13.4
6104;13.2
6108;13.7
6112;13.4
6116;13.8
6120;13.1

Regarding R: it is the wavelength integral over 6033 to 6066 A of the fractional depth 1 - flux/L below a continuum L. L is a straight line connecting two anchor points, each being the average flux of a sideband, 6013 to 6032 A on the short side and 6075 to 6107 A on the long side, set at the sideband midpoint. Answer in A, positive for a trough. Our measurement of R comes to -0.7 A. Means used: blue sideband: 13.6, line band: 14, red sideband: 13.6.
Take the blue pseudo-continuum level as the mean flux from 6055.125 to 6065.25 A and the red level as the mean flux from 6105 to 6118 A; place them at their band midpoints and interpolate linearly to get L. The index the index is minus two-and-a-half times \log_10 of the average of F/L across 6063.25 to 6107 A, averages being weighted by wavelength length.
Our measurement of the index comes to 0.01 mag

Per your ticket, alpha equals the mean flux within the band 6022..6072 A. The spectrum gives 13.9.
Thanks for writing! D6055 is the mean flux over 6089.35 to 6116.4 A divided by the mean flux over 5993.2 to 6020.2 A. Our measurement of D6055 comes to 1.00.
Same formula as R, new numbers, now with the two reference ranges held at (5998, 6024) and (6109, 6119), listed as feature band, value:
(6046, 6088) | -1.2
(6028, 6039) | -0.6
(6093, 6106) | 0.1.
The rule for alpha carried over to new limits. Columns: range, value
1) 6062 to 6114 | 13.6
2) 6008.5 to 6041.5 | 13.7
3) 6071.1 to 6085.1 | 13.8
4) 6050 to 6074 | 13.8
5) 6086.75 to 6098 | 13.7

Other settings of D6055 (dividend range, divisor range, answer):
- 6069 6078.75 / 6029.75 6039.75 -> 0.98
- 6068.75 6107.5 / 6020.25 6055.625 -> 0.98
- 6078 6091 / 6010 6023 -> 1.02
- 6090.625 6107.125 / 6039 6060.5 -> 0.96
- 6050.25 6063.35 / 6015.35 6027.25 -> 1.04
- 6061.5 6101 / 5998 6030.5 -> 1.02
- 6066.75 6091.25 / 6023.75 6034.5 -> 0.98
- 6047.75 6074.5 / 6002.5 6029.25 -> 1.03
